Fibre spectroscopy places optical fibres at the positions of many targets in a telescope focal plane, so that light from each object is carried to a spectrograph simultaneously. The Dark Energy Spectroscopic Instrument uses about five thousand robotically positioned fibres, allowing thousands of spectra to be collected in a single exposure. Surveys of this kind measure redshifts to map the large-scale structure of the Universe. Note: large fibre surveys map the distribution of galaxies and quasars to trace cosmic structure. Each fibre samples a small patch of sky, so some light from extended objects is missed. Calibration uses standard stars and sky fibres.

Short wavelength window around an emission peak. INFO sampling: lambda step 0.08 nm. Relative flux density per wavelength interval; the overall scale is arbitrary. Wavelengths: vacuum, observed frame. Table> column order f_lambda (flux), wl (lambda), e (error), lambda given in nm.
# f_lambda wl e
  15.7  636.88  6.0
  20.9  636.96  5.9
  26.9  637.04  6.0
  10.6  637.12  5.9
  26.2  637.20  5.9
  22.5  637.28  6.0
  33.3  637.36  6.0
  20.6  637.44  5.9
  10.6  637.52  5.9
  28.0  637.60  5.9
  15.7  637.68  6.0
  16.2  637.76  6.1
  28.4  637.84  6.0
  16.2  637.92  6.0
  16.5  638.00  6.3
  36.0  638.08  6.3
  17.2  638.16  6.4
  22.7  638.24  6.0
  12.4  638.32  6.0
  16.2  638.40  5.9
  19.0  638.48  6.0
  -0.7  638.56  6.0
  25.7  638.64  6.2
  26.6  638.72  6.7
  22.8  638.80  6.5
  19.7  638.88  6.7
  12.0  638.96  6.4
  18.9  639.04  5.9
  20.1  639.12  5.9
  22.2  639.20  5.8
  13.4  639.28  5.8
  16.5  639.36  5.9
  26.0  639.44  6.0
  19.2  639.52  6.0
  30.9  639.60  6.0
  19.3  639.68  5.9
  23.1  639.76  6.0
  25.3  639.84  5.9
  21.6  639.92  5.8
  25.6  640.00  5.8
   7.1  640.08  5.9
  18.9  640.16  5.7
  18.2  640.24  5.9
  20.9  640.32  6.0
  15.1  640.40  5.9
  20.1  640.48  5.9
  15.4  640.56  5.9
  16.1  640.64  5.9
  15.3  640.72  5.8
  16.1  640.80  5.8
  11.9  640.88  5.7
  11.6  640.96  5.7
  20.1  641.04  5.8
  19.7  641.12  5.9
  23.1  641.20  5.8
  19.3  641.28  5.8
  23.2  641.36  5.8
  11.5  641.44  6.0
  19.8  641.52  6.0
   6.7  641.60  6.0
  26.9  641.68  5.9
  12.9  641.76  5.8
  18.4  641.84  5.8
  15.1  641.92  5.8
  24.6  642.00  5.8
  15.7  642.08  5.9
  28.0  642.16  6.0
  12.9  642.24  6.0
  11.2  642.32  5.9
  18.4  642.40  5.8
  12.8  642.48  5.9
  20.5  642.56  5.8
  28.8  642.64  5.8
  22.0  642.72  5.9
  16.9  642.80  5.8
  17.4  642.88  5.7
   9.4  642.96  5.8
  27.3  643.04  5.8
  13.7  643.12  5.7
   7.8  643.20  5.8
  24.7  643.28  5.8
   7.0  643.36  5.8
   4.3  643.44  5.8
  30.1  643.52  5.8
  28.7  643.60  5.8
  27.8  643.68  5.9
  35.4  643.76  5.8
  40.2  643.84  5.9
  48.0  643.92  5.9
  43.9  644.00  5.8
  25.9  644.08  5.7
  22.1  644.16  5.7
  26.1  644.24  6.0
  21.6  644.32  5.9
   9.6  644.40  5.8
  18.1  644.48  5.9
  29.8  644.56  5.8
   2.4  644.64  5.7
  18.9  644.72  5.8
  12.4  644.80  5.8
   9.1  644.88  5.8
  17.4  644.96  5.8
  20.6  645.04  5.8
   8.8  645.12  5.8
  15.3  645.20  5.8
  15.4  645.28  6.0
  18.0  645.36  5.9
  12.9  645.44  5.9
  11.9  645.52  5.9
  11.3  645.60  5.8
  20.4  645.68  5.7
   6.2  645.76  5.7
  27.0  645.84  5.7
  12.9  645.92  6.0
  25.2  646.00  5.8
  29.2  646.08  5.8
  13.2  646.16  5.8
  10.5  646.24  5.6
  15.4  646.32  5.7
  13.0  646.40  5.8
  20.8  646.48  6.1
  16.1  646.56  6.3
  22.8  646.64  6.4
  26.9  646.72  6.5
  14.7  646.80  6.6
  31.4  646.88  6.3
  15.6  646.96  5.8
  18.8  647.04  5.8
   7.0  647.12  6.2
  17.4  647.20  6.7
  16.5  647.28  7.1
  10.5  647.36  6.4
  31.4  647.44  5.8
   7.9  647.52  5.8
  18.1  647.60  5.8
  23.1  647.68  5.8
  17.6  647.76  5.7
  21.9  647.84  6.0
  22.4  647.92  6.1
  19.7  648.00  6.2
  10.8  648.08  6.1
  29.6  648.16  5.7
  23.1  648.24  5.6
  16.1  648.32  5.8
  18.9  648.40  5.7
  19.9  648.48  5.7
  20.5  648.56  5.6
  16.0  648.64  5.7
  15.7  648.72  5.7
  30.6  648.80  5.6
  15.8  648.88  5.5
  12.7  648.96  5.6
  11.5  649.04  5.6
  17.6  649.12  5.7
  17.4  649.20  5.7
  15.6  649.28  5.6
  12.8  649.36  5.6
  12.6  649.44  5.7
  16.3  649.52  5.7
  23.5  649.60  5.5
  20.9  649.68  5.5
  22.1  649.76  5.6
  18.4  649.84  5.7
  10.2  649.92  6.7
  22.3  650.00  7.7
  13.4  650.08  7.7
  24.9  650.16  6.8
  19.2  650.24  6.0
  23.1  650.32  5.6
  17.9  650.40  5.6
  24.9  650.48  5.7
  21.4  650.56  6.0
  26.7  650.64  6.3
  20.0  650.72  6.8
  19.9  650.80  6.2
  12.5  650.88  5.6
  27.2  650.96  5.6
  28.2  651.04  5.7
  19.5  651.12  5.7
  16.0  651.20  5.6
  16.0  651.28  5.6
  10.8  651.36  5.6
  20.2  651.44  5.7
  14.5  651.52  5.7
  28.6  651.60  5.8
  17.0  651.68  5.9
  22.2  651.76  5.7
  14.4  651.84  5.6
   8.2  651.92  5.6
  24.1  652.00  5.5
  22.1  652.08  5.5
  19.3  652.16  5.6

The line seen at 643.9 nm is H-beta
